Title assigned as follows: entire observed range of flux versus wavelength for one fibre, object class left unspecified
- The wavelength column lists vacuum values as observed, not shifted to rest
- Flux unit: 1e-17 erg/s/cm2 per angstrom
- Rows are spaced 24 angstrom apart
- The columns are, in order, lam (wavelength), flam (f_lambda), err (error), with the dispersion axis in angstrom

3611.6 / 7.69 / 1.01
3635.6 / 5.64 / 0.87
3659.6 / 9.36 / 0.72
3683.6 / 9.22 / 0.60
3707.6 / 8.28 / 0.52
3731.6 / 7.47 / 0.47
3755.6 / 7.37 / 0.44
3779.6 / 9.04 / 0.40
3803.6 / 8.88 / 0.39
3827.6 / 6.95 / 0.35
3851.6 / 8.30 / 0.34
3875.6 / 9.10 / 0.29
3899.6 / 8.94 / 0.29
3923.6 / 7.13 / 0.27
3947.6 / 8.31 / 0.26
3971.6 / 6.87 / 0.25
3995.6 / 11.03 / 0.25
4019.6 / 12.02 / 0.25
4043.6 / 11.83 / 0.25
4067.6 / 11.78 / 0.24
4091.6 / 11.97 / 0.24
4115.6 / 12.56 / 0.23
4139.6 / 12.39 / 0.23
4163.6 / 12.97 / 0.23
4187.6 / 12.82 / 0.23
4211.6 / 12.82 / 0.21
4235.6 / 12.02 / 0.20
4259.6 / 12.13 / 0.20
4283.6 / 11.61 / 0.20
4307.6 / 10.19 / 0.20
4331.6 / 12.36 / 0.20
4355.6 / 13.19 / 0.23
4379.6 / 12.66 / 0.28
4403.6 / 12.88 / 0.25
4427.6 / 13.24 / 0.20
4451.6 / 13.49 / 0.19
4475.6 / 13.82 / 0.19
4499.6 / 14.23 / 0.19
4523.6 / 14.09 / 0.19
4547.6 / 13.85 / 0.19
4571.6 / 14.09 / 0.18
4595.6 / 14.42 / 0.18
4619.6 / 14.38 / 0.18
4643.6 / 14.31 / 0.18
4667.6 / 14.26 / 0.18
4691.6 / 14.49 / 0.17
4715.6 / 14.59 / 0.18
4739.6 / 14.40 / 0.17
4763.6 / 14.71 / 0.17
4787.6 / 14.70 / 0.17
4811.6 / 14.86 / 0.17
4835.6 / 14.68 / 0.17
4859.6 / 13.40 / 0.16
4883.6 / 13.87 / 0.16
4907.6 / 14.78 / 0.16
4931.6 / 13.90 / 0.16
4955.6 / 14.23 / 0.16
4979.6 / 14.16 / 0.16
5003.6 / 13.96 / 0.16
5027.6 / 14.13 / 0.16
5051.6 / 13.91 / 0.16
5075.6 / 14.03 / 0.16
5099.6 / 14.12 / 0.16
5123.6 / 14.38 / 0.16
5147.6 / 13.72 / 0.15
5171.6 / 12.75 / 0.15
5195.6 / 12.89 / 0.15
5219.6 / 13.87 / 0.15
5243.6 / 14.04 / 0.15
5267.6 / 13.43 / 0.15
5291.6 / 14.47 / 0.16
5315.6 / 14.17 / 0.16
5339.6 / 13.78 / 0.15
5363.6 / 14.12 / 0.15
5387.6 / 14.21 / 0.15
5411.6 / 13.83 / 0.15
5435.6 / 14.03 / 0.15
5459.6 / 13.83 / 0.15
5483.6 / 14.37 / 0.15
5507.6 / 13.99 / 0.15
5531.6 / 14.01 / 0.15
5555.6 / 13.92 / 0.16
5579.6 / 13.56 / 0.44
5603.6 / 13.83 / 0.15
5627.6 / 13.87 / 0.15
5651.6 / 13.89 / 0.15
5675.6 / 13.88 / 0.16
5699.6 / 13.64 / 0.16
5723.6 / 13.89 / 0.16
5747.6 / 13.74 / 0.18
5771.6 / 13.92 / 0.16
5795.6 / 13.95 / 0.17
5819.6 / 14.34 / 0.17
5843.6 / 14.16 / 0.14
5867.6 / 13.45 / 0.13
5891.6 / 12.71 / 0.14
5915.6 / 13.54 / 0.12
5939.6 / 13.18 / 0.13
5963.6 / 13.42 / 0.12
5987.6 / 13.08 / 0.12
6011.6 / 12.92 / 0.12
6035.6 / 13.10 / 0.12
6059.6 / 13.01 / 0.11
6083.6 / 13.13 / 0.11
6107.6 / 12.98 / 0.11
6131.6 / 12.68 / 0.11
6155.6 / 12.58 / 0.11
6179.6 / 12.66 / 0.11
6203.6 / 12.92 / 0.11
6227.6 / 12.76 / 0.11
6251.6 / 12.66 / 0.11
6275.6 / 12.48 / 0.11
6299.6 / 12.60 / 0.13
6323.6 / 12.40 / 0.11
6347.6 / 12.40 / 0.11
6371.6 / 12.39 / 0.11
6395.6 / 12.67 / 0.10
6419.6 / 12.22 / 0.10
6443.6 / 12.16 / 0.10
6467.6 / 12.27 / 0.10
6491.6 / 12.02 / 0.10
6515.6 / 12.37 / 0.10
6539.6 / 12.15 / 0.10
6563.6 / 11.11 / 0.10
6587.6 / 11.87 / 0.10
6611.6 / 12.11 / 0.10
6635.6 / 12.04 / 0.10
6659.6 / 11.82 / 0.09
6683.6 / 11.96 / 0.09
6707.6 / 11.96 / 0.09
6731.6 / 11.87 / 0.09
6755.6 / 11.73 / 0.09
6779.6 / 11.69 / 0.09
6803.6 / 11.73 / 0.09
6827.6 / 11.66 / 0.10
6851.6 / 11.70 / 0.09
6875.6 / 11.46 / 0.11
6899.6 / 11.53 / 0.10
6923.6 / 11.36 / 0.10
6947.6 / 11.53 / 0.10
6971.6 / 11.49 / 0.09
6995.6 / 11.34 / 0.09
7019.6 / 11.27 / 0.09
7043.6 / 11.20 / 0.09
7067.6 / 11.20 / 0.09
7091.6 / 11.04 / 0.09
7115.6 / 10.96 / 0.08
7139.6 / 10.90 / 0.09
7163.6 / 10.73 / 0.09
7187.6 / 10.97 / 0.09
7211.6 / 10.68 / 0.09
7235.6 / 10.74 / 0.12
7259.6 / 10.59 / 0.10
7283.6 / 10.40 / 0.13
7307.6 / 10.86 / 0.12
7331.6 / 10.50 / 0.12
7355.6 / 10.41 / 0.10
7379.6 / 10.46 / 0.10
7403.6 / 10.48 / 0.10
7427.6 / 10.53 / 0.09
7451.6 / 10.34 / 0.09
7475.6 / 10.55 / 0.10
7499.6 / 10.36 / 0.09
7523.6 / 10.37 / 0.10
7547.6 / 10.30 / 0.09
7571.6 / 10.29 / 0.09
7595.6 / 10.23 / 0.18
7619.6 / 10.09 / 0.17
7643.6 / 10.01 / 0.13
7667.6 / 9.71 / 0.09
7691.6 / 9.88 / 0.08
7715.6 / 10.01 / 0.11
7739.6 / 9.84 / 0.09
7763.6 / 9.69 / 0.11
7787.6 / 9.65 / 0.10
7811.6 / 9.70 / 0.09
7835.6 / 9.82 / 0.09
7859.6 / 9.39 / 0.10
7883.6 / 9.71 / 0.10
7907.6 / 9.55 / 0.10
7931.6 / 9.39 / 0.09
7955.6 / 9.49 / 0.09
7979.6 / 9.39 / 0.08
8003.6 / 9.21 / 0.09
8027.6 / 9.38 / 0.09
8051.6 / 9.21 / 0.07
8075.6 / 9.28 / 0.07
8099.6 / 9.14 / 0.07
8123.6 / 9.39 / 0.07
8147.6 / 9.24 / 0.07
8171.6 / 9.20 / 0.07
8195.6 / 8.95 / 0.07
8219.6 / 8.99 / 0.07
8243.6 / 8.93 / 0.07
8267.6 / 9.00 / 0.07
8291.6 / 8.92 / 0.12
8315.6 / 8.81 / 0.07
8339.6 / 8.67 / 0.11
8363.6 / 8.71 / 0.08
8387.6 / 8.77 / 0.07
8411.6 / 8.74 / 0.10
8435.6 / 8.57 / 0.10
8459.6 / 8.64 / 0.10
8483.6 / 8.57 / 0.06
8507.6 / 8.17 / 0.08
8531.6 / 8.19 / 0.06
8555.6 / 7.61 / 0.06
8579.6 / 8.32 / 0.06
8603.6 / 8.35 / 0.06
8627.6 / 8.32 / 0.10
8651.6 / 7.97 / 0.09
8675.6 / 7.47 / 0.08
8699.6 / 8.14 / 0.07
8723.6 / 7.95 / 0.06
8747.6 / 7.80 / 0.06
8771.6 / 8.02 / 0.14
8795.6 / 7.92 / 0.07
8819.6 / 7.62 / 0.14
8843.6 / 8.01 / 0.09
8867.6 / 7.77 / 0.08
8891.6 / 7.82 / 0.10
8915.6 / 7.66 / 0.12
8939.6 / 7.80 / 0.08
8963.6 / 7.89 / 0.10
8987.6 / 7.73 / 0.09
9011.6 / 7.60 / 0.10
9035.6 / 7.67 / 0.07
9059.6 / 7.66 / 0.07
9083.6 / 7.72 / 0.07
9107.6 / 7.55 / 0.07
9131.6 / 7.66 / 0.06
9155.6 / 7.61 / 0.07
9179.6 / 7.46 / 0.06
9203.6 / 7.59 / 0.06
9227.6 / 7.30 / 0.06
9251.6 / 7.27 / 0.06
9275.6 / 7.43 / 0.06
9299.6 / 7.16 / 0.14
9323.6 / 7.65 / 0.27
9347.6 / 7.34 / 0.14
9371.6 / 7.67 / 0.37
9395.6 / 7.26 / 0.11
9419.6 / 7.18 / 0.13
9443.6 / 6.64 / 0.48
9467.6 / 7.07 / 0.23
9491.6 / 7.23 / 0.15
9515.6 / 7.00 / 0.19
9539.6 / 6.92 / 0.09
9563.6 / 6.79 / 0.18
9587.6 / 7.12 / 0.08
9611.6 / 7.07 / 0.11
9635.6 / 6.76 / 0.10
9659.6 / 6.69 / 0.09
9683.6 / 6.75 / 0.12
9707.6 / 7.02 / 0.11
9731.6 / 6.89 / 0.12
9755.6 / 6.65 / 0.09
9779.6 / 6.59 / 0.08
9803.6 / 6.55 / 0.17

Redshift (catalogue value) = 0.00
